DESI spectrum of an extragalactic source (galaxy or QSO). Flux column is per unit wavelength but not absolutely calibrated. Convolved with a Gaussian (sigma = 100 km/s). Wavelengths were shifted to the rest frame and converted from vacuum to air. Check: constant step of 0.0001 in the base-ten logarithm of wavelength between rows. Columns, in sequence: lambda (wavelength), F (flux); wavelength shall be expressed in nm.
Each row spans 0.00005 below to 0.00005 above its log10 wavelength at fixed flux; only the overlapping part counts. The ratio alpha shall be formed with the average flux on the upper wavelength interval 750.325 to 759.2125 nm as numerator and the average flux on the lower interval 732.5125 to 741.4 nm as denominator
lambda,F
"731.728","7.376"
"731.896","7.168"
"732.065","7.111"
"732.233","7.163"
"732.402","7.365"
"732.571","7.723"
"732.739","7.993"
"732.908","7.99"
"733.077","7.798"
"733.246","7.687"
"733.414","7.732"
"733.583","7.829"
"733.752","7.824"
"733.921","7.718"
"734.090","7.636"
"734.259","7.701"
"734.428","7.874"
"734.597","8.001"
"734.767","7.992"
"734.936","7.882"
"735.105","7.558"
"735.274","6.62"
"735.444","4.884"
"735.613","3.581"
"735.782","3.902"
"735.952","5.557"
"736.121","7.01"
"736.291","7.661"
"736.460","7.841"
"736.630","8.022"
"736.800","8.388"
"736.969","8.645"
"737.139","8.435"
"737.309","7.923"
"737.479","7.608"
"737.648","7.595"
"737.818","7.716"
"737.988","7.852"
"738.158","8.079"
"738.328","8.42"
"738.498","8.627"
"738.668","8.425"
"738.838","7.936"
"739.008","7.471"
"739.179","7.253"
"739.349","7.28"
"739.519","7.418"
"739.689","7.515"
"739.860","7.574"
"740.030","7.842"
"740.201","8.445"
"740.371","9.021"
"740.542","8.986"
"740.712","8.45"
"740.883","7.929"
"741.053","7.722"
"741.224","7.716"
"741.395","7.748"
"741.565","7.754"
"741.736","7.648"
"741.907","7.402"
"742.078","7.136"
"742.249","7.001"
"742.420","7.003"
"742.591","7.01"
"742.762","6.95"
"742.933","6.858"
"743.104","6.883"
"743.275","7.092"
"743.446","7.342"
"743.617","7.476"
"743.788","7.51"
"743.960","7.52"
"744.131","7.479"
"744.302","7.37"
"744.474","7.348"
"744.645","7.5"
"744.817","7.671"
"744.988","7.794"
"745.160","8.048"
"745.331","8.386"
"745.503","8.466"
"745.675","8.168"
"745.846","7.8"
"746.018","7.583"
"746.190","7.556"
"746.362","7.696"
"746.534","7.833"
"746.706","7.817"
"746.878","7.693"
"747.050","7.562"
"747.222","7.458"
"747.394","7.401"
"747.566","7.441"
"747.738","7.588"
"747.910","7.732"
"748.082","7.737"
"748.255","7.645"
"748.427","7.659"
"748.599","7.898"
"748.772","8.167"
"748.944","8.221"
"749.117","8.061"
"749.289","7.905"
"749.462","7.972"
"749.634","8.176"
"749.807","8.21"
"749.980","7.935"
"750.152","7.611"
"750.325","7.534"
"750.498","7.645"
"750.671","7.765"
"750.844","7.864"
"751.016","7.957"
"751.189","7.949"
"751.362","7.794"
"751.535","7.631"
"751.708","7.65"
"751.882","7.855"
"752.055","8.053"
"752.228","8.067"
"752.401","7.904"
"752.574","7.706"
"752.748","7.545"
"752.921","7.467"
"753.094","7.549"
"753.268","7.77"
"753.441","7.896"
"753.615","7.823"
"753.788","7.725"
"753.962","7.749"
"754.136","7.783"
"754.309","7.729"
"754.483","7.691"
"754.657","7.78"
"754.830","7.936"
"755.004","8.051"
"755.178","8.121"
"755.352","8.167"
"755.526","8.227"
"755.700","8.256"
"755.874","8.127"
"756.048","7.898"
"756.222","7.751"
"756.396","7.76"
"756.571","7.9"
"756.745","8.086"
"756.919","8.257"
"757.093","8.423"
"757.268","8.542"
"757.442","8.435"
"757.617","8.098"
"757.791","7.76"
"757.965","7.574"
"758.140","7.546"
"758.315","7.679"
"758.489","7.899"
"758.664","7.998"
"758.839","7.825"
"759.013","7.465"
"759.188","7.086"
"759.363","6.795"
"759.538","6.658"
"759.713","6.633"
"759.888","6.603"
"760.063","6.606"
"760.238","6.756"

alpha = 1.03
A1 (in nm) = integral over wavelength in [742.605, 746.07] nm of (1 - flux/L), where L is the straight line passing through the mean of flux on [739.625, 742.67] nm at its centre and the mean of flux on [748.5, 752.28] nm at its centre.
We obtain 0.12 nm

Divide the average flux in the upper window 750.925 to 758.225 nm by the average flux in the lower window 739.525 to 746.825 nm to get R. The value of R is 1.03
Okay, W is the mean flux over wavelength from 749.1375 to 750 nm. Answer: 8.05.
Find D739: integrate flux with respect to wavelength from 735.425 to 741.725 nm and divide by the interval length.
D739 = 7.6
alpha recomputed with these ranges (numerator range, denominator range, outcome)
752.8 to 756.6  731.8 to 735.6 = 1.06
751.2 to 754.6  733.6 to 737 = 1.09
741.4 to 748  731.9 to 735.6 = 1.01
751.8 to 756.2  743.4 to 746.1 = 1.02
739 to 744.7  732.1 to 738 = 1.02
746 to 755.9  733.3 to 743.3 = 1.04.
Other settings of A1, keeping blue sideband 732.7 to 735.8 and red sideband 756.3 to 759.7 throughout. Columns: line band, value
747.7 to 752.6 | -0.184 nm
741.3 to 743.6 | 0.056 nm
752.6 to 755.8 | -0.075 nm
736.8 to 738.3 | -0.148 nm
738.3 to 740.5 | -0.182 nm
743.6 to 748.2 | -0.129 nm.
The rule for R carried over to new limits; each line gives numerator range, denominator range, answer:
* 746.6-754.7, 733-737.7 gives 1.06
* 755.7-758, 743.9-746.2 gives 1.04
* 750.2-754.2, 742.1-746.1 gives 1.04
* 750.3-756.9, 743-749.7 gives 1.02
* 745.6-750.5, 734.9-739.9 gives 1.06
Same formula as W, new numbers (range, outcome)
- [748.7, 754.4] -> 7.84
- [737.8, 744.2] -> 7.67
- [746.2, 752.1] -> 7.79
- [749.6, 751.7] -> 7.82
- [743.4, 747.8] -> 7.68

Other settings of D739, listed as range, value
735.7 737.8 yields 7.4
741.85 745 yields 7.27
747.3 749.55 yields 7.8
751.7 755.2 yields 7.8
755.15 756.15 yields 8.13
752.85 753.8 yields 7.71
